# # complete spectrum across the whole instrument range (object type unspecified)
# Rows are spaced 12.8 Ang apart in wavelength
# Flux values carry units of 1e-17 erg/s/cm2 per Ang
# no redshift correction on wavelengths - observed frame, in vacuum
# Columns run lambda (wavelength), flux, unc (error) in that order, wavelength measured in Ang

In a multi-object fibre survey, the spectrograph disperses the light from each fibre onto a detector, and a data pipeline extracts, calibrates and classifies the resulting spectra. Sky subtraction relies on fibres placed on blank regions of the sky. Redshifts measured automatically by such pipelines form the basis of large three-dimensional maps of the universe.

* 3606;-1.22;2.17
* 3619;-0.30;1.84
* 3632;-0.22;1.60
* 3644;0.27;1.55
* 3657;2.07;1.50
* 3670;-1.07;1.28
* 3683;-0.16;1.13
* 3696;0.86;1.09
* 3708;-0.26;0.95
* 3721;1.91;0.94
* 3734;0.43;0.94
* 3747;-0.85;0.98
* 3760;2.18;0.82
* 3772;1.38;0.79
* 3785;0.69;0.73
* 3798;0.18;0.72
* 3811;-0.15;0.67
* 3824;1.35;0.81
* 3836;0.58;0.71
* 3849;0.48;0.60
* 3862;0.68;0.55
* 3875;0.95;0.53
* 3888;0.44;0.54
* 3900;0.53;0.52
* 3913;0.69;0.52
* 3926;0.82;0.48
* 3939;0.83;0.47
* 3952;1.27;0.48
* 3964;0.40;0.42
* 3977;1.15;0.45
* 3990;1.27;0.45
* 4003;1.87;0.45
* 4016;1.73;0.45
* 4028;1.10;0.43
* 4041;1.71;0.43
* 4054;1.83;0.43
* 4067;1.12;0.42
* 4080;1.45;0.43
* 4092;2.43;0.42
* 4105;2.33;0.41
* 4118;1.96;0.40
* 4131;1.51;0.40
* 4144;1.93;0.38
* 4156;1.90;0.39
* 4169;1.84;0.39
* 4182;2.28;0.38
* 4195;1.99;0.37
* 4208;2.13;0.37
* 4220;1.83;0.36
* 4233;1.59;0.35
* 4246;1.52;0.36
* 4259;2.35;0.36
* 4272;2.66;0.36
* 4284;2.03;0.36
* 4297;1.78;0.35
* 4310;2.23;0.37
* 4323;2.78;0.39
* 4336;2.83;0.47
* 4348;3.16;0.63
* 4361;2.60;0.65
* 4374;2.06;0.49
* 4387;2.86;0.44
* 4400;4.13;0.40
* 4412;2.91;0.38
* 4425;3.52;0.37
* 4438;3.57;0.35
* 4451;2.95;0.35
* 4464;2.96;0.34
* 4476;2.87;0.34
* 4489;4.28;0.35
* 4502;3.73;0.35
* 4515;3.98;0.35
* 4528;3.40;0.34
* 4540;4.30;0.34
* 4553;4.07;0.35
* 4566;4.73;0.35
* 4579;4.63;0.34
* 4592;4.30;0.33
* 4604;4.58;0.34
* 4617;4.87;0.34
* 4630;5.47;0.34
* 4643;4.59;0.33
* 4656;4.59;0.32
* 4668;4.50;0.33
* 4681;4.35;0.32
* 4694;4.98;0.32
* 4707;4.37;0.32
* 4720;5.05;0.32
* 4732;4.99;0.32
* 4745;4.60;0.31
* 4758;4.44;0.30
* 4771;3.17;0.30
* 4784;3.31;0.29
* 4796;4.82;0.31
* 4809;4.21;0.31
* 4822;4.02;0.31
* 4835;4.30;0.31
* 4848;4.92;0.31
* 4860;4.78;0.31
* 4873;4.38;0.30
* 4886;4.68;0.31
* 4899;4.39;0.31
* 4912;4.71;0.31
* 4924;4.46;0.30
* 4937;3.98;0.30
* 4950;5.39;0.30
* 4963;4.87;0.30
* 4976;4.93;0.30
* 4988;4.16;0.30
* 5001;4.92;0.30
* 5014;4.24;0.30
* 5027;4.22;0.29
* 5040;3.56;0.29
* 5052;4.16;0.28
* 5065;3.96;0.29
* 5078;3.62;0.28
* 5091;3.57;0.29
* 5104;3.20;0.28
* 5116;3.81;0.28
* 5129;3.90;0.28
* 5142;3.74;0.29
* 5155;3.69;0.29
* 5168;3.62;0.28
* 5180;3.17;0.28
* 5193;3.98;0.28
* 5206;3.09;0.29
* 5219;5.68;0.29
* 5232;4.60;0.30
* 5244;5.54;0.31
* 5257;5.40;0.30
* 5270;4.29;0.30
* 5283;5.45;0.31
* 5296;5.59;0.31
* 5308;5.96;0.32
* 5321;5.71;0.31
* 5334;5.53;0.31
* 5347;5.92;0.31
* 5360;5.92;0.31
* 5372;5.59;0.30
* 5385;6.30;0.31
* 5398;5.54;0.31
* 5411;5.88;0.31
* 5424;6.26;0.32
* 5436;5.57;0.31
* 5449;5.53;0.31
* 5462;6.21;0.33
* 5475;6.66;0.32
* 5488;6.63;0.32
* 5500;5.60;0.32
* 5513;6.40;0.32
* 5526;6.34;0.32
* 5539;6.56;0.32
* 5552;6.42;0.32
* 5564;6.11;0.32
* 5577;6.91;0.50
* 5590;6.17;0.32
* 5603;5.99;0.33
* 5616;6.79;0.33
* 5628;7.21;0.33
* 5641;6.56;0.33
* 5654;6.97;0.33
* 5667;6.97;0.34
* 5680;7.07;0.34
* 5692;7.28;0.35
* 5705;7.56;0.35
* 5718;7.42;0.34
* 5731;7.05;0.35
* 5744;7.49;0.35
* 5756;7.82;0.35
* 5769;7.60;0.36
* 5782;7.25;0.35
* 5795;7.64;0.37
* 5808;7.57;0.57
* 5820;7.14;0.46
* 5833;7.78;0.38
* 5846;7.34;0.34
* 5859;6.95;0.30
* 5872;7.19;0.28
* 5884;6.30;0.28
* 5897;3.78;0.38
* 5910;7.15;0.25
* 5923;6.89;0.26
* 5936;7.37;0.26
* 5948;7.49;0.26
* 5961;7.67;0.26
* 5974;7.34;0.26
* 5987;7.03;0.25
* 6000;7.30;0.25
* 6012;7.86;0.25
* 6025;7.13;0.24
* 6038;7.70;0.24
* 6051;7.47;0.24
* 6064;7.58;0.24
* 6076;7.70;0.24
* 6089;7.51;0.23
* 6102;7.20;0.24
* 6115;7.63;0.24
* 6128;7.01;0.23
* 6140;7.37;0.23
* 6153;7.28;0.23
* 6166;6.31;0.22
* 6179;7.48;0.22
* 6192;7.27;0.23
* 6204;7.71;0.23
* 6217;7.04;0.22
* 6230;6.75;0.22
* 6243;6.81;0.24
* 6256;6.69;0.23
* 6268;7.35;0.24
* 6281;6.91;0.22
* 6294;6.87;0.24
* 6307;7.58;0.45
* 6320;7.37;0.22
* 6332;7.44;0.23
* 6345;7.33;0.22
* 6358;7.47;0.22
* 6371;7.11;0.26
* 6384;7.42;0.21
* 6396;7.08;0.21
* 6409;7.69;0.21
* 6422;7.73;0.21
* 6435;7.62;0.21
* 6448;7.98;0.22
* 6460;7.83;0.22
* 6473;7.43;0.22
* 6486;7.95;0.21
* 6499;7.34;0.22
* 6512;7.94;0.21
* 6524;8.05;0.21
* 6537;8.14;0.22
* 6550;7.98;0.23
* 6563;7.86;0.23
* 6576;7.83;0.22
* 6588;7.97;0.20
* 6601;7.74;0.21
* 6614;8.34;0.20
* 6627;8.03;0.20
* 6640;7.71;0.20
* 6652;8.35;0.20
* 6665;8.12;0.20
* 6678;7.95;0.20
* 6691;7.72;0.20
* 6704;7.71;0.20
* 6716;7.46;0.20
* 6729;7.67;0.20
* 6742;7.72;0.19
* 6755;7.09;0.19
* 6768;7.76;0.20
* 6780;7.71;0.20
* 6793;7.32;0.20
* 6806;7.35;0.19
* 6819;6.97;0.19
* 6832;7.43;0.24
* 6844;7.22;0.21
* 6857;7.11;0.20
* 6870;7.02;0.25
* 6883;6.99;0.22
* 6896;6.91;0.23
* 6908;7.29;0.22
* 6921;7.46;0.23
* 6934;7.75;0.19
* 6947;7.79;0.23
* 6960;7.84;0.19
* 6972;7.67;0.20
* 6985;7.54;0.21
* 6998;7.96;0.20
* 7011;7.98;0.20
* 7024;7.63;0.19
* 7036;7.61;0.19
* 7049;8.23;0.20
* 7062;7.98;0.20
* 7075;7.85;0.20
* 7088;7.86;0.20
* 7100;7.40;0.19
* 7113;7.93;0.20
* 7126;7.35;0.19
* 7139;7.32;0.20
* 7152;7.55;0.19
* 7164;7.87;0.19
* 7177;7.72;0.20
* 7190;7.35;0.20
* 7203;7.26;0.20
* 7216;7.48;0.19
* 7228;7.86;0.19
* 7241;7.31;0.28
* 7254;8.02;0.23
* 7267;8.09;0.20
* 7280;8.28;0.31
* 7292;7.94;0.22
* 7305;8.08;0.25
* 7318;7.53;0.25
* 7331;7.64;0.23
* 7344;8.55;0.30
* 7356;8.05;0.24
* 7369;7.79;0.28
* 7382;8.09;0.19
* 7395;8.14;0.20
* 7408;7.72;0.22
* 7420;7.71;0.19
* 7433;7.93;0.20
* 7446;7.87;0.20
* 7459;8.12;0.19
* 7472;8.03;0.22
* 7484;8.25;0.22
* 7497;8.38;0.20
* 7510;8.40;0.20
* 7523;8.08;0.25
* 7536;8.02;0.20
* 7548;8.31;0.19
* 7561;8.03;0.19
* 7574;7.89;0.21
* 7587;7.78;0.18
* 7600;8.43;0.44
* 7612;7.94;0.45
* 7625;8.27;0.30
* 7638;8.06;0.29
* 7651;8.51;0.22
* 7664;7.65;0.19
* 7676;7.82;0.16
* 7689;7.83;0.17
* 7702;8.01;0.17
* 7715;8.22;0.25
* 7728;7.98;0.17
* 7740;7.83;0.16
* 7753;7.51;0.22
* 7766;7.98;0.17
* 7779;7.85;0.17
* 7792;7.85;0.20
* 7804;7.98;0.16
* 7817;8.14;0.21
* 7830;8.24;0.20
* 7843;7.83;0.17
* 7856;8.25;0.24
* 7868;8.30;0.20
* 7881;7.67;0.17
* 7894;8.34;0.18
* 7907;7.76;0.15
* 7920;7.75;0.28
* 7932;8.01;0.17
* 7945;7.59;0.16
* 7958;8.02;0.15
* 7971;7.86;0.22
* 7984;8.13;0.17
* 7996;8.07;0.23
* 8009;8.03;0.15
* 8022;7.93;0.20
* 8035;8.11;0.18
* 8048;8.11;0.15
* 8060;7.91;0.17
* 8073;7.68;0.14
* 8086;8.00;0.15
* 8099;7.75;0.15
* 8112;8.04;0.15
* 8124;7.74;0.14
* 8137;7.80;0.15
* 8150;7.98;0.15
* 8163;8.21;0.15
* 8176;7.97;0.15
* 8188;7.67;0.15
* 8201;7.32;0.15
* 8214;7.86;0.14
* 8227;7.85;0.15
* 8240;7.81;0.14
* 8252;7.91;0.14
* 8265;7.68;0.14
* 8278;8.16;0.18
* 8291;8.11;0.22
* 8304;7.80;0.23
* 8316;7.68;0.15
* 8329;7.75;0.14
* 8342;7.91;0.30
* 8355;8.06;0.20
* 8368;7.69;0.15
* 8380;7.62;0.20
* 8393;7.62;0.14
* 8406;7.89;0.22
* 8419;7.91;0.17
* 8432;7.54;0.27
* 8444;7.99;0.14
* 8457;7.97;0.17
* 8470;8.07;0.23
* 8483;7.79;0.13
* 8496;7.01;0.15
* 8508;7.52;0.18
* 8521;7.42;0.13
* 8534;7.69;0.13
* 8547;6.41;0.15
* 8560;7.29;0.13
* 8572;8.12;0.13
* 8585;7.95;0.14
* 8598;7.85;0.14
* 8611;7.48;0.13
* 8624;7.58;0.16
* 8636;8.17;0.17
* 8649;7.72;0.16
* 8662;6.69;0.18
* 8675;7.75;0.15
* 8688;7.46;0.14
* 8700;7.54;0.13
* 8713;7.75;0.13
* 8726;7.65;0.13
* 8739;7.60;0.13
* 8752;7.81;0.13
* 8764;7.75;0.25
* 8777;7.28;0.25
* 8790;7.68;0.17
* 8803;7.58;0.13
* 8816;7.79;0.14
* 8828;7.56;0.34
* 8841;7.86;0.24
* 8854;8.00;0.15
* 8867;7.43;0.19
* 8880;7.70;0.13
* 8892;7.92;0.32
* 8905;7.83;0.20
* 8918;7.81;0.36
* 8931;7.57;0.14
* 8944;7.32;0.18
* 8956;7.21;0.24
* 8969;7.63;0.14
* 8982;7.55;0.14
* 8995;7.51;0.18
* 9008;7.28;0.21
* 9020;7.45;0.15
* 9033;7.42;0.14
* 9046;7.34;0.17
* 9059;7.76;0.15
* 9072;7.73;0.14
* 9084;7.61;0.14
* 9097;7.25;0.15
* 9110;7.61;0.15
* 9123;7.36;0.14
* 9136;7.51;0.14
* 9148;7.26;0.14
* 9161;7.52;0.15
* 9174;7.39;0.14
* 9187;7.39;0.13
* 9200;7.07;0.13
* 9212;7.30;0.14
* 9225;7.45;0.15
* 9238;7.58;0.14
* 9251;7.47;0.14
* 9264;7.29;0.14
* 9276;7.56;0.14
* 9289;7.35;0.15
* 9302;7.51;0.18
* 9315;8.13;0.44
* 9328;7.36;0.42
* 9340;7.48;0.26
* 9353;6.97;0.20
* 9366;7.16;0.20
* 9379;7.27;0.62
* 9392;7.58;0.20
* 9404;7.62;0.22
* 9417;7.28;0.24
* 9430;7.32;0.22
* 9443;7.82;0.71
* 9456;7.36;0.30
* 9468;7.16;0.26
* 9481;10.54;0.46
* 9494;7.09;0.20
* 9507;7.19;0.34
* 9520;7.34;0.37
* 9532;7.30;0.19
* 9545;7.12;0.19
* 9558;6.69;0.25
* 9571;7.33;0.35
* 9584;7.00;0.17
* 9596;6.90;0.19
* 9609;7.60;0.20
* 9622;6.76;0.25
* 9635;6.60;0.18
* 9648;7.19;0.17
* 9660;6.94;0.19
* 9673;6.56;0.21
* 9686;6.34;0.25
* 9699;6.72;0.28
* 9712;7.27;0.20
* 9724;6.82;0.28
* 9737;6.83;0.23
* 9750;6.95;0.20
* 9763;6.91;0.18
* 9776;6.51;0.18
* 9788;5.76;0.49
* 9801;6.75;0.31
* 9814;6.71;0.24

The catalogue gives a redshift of 0.00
